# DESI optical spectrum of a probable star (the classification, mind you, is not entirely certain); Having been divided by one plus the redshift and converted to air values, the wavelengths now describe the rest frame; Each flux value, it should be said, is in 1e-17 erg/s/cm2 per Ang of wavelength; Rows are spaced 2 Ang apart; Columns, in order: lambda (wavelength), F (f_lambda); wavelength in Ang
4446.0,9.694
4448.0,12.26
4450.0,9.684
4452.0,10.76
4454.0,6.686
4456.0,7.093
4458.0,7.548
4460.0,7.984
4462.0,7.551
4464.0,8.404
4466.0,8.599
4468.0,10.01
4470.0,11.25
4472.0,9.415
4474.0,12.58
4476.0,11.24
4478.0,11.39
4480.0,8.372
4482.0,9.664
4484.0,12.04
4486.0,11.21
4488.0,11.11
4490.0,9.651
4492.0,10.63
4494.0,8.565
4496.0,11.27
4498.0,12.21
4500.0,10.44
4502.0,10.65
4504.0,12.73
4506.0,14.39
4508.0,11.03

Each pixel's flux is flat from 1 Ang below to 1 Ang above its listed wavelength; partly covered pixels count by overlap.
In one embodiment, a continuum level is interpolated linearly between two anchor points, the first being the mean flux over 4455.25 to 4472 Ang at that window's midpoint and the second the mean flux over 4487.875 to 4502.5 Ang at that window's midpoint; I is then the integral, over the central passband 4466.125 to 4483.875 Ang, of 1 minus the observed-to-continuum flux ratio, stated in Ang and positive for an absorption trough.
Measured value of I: -2.2 Ang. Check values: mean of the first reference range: 8.63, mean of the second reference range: 10.5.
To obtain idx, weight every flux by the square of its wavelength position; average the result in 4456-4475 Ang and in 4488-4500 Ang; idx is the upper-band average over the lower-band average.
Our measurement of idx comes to 1.16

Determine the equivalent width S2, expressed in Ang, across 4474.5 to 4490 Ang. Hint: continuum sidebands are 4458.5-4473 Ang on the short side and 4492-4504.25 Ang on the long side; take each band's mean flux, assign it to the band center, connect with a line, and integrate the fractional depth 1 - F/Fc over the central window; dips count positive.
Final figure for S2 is -1.2 Ang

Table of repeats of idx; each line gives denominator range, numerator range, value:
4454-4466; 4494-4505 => 1.48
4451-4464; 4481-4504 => 1.37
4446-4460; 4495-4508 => 1.35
